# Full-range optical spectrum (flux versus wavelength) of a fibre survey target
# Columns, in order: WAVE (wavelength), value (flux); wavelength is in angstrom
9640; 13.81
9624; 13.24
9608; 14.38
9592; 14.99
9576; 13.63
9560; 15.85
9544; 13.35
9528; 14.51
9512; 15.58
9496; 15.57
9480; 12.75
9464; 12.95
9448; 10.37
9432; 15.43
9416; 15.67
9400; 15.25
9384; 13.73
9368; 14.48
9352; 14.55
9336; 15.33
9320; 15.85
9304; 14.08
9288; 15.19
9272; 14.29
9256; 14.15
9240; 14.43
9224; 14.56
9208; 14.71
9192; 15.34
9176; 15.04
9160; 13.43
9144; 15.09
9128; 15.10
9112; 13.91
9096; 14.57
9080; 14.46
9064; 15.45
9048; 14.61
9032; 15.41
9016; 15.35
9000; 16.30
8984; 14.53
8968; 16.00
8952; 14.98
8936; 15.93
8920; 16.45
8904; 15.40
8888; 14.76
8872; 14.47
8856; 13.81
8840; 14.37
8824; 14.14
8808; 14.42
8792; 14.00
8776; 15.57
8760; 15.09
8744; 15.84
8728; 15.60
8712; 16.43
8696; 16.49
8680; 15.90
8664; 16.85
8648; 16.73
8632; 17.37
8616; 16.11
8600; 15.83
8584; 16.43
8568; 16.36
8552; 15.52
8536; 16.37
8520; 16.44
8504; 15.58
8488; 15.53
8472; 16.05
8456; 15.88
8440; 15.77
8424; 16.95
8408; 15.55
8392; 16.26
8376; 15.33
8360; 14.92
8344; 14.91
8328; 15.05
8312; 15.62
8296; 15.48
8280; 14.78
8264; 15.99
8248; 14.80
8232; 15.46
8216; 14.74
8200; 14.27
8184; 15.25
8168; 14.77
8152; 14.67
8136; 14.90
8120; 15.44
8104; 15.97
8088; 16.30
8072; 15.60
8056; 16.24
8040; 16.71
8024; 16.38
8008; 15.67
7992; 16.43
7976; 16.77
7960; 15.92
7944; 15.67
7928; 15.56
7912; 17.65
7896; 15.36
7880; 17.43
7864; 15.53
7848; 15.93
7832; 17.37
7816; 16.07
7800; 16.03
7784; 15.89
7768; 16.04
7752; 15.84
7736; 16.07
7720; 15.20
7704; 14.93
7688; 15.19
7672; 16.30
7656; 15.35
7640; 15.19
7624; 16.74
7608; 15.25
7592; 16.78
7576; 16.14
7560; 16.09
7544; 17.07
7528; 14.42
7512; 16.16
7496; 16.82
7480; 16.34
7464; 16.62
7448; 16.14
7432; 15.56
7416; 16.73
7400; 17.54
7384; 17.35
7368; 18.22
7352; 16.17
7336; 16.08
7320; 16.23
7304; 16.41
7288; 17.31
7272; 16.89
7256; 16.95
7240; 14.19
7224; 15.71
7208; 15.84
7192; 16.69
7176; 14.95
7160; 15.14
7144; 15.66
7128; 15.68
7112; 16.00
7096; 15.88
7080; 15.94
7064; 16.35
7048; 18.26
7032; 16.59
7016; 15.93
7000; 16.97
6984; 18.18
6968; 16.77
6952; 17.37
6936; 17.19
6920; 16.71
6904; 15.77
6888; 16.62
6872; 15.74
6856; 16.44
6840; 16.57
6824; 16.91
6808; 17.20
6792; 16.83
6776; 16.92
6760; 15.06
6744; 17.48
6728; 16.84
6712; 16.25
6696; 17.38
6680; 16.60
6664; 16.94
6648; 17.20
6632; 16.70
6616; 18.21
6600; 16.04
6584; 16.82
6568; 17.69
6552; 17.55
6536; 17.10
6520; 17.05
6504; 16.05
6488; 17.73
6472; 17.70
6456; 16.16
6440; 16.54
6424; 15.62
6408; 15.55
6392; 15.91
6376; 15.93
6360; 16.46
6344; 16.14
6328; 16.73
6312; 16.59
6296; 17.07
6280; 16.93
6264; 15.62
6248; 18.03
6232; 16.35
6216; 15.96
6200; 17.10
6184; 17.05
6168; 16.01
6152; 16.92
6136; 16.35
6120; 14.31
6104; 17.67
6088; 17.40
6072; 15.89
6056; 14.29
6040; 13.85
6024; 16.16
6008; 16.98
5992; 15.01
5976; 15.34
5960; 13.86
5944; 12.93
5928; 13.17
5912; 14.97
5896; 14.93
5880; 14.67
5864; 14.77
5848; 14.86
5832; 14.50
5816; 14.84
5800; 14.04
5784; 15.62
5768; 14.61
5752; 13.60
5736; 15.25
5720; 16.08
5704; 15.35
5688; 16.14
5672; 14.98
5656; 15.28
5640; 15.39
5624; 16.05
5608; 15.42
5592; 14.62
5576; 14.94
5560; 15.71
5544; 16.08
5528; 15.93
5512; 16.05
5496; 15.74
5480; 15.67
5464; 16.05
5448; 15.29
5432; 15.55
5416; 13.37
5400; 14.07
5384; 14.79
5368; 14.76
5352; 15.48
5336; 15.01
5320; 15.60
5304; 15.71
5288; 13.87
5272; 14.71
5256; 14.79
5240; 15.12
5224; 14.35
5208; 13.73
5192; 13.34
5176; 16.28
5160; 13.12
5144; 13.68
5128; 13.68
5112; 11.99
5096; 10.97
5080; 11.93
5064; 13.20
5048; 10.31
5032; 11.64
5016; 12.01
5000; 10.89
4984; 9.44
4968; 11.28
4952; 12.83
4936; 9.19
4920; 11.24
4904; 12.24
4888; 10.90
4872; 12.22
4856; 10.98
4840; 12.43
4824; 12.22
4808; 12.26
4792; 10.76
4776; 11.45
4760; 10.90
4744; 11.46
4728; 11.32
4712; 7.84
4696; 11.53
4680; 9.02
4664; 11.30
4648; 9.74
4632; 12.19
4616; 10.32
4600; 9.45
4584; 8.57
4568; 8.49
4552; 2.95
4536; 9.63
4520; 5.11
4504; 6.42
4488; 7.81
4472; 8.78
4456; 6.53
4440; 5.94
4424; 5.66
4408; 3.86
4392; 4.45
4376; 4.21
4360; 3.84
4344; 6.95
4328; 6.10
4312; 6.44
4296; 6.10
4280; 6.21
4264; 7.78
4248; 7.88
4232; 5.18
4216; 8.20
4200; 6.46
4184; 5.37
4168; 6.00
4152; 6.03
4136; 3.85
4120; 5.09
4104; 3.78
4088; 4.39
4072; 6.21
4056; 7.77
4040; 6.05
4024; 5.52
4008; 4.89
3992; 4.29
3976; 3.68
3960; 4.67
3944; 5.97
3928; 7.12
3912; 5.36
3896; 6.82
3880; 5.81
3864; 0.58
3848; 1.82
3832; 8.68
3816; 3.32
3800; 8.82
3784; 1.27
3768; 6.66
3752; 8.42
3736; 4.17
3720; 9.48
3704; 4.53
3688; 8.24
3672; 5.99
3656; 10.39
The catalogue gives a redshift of 0.15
